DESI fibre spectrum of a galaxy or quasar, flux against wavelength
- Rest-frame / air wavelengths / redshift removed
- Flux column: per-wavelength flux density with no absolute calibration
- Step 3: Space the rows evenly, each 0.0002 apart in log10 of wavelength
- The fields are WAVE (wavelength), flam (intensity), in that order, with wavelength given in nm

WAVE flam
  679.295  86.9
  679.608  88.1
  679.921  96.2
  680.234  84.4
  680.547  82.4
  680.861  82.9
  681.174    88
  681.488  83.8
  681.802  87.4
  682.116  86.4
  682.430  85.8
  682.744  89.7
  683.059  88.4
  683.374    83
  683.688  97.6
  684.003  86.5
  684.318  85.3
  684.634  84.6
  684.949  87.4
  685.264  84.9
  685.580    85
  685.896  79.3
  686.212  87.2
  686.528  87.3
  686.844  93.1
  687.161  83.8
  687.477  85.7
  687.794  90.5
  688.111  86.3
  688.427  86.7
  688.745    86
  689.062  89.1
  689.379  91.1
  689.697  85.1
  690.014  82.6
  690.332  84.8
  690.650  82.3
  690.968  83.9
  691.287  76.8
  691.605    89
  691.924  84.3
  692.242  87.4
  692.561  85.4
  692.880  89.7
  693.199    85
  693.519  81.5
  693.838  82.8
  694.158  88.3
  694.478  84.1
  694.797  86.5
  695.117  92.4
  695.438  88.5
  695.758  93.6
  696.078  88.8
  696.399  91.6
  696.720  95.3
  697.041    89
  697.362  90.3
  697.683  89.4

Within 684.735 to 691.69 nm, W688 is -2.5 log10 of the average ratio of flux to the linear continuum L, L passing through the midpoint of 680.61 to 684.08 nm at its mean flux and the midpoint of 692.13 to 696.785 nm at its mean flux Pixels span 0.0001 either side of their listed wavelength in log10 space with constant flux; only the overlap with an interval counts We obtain 0.02 mag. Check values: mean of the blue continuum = 87.1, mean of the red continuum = 87.9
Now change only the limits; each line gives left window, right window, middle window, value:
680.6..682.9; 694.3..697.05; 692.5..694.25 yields 0.050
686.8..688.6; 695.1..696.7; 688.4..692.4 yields 0.041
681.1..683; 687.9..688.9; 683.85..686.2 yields 0.024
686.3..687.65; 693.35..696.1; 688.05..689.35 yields -0.001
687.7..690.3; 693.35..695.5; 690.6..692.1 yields 0.042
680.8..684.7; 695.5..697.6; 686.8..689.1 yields 0.016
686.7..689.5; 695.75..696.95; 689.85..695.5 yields 0.061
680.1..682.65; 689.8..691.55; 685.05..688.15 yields -0.033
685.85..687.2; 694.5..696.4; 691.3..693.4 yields 0.034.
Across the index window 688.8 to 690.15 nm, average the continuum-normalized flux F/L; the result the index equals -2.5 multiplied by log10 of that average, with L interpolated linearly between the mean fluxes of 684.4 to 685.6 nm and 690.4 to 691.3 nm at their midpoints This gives -0.054 mag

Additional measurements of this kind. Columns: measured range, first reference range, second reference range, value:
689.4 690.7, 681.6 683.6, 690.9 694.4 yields 0.01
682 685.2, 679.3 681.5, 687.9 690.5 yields -0.01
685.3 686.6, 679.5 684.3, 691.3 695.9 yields 0.03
